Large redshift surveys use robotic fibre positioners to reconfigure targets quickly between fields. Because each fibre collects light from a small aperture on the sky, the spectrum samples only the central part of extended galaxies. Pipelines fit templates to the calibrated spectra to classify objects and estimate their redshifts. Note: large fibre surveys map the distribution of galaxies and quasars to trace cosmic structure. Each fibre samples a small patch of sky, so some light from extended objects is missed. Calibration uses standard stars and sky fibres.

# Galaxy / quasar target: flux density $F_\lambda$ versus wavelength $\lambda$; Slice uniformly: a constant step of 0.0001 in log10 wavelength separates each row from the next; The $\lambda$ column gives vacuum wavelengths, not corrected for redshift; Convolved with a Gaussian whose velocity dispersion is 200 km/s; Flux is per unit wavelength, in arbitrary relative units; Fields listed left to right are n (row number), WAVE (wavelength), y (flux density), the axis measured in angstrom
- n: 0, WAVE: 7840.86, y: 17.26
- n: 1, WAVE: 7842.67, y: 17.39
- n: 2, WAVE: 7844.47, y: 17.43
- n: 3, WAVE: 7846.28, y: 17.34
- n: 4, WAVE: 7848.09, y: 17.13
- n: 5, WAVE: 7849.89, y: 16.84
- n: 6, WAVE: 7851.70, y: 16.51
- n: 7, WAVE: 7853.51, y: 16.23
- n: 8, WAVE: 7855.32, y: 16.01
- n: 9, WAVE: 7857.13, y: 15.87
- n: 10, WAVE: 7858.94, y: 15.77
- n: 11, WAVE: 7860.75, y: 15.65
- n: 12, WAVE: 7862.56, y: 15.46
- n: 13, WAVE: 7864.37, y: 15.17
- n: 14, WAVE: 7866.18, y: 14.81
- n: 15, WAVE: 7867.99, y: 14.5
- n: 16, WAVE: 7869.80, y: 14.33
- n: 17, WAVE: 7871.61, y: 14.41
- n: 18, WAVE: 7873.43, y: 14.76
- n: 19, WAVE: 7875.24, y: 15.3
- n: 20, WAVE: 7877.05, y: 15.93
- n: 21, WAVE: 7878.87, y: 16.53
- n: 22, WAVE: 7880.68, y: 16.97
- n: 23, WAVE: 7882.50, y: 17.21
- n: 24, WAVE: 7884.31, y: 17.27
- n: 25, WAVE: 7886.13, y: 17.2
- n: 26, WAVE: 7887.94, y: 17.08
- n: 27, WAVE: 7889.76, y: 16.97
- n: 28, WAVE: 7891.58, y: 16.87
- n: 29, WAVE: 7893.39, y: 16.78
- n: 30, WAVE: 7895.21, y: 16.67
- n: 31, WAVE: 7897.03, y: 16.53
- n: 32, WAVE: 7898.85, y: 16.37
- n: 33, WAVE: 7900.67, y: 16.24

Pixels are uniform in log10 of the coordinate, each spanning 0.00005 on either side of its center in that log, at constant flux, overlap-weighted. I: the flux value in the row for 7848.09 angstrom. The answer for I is 17.13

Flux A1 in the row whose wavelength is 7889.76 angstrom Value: 16.97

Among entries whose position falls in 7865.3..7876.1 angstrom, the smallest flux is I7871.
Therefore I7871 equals 14.33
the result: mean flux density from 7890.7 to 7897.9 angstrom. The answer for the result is 16.7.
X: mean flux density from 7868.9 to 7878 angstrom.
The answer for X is 14.9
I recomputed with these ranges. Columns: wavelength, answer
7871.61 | 14.41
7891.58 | 16.87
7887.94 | 17.08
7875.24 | 15.3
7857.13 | 15.87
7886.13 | 17.2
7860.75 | 15.65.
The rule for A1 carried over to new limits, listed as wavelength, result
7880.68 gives 16.97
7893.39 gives 16.78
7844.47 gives 17.43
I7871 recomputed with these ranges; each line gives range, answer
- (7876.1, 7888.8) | 15.93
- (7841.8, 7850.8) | 16.84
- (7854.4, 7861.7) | 15.65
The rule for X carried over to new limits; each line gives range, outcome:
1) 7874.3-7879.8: 15.9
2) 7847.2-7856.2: 16.5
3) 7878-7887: 17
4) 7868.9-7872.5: 14.4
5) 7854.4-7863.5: 15.7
